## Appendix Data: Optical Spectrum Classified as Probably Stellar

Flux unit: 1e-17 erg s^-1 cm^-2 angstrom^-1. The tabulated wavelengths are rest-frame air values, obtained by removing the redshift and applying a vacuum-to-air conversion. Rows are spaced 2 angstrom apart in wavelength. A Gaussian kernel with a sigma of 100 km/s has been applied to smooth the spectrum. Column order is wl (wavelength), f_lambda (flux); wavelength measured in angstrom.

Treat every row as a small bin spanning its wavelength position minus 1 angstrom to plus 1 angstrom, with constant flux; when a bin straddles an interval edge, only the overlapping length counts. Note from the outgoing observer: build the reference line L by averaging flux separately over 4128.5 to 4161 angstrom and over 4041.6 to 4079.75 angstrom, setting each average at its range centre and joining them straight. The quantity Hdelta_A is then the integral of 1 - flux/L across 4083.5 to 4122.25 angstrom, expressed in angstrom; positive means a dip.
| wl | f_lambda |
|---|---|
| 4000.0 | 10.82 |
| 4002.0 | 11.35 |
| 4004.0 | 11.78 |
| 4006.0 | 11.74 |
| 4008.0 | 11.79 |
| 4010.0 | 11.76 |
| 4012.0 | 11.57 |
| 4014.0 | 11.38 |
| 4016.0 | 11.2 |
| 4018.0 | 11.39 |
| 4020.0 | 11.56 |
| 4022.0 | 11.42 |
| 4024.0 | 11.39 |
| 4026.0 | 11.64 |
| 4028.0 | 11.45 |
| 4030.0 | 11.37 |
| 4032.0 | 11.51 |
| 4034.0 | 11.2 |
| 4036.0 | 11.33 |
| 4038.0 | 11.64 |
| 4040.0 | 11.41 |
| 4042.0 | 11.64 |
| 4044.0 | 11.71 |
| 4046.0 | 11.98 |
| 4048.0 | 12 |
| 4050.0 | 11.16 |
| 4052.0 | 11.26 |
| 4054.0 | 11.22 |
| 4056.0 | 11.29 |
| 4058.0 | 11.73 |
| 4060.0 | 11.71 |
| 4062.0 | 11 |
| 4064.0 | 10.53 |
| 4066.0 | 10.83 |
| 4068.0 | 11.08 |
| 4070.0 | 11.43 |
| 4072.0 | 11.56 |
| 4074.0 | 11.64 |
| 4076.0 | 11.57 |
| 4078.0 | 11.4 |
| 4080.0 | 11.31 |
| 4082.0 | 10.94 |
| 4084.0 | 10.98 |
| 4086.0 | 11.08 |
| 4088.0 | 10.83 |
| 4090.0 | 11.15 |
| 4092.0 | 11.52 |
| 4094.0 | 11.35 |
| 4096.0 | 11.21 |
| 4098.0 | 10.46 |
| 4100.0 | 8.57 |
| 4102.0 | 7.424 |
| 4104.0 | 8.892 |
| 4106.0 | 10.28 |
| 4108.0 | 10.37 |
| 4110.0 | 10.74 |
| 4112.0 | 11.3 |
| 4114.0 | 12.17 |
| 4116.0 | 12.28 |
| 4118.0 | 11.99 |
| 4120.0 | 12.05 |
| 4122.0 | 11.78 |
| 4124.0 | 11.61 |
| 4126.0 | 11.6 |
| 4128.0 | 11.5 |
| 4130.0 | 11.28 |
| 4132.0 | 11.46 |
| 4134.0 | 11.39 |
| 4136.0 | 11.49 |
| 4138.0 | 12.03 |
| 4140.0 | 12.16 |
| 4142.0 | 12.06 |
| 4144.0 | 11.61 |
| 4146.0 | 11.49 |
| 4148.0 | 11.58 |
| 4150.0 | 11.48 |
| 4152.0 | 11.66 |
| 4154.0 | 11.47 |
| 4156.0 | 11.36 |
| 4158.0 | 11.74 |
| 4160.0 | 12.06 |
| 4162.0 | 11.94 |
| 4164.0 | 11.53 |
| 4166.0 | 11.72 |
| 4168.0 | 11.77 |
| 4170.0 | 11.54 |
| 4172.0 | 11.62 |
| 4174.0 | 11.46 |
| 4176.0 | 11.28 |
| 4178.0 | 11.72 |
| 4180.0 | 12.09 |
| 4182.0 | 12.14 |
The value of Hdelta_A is 2.4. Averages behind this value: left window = 11.4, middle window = 10.8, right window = 11.6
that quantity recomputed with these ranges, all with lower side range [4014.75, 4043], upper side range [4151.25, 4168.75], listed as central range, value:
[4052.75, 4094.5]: 1.0 angstrom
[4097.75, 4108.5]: 2.2 angstrom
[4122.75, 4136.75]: 0.2 angstrom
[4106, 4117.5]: 0.3 angstrom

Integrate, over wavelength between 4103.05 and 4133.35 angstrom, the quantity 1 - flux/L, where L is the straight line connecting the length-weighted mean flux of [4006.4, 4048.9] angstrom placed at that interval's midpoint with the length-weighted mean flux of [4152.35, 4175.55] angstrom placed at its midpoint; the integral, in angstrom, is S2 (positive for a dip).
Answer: 0.8 angstrom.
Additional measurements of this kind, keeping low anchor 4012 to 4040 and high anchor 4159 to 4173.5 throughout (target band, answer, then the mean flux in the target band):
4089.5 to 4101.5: 1.06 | 10.6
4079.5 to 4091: 0.52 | 11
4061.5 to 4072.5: 0.44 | 11.1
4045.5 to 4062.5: 0.01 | 11.5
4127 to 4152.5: 0.10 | 11.6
